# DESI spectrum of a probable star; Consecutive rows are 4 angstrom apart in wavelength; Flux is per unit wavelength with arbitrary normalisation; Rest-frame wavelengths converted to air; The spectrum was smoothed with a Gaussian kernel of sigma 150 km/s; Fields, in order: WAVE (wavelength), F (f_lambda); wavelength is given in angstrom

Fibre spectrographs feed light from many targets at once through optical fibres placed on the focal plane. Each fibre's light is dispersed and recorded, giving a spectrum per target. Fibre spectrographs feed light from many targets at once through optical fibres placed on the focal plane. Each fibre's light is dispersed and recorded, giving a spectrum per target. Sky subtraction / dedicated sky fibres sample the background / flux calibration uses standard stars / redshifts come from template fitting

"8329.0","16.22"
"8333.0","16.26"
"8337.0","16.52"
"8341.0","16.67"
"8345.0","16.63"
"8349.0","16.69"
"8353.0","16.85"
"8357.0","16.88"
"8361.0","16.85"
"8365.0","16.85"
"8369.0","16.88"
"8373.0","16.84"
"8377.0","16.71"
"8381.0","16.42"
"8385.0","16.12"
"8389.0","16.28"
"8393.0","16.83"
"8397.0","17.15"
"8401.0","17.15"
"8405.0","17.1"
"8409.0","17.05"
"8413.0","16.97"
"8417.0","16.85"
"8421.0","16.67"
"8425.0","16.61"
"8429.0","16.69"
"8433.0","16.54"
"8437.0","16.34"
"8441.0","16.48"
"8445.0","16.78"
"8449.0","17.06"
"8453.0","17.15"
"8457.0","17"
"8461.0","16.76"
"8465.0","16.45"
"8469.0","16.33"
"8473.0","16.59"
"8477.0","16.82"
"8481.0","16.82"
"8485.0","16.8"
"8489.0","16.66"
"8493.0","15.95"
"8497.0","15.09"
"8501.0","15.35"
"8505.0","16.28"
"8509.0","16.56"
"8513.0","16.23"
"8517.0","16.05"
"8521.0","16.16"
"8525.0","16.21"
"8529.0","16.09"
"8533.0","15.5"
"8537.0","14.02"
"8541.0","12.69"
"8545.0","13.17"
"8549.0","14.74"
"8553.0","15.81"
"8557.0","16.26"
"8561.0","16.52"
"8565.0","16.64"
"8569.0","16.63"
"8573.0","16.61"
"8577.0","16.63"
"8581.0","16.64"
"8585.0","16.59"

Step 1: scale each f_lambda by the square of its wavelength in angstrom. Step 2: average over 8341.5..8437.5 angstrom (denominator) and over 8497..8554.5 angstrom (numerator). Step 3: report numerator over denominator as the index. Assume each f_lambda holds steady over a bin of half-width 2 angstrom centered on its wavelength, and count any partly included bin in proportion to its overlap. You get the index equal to 0.9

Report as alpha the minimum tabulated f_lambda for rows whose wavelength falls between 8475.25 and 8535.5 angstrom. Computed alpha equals 15.09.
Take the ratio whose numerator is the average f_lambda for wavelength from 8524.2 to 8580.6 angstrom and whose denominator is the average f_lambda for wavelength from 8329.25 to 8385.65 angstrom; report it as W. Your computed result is 0.9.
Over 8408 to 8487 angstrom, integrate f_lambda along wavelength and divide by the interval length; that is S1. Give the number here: 16.7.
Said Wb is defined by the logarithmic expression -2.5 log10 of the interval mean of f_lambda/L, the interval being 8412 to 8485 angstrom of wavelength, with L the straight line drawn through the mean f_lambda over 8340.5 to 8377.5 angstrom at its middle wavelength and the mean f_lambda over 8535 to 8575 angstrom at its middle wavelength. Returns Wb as -0.04 mag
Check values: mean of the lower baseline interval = 16.8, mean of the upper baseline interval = 15.3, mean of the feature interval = 16.7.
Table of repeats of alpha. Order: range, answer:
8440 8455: 16.48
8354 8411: 16.12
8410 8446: 16.34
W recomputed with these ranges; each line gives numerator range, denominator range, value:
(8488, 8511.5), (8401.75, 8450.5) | 0.95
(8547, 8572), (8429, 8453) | 0.97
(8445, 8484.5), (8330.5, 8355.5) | 1.01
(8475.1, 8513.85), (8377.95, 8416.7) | 0.97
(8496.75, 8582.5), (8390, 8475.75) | 0.94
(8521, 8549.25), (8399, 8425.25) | 0.87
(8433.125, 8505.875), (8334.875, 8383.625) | 0.99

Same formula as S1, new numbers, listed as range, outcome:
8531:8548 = 13.9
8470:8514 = 16.3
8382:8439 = 16.7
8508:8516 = 16.3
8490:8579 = 15.7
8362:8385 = 16.7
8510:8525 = 16.2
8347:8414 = 16.8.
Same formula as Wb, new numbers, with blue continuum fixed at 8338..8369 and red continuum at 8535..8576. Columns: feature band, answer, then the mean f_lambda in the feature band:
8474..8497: -0.04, 16.5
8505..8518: -0.04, 16.3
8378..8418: -0.02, 16.8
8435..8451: -0.03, 16.7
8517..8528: -0.04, 16.2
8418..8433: -0.03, 16.7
